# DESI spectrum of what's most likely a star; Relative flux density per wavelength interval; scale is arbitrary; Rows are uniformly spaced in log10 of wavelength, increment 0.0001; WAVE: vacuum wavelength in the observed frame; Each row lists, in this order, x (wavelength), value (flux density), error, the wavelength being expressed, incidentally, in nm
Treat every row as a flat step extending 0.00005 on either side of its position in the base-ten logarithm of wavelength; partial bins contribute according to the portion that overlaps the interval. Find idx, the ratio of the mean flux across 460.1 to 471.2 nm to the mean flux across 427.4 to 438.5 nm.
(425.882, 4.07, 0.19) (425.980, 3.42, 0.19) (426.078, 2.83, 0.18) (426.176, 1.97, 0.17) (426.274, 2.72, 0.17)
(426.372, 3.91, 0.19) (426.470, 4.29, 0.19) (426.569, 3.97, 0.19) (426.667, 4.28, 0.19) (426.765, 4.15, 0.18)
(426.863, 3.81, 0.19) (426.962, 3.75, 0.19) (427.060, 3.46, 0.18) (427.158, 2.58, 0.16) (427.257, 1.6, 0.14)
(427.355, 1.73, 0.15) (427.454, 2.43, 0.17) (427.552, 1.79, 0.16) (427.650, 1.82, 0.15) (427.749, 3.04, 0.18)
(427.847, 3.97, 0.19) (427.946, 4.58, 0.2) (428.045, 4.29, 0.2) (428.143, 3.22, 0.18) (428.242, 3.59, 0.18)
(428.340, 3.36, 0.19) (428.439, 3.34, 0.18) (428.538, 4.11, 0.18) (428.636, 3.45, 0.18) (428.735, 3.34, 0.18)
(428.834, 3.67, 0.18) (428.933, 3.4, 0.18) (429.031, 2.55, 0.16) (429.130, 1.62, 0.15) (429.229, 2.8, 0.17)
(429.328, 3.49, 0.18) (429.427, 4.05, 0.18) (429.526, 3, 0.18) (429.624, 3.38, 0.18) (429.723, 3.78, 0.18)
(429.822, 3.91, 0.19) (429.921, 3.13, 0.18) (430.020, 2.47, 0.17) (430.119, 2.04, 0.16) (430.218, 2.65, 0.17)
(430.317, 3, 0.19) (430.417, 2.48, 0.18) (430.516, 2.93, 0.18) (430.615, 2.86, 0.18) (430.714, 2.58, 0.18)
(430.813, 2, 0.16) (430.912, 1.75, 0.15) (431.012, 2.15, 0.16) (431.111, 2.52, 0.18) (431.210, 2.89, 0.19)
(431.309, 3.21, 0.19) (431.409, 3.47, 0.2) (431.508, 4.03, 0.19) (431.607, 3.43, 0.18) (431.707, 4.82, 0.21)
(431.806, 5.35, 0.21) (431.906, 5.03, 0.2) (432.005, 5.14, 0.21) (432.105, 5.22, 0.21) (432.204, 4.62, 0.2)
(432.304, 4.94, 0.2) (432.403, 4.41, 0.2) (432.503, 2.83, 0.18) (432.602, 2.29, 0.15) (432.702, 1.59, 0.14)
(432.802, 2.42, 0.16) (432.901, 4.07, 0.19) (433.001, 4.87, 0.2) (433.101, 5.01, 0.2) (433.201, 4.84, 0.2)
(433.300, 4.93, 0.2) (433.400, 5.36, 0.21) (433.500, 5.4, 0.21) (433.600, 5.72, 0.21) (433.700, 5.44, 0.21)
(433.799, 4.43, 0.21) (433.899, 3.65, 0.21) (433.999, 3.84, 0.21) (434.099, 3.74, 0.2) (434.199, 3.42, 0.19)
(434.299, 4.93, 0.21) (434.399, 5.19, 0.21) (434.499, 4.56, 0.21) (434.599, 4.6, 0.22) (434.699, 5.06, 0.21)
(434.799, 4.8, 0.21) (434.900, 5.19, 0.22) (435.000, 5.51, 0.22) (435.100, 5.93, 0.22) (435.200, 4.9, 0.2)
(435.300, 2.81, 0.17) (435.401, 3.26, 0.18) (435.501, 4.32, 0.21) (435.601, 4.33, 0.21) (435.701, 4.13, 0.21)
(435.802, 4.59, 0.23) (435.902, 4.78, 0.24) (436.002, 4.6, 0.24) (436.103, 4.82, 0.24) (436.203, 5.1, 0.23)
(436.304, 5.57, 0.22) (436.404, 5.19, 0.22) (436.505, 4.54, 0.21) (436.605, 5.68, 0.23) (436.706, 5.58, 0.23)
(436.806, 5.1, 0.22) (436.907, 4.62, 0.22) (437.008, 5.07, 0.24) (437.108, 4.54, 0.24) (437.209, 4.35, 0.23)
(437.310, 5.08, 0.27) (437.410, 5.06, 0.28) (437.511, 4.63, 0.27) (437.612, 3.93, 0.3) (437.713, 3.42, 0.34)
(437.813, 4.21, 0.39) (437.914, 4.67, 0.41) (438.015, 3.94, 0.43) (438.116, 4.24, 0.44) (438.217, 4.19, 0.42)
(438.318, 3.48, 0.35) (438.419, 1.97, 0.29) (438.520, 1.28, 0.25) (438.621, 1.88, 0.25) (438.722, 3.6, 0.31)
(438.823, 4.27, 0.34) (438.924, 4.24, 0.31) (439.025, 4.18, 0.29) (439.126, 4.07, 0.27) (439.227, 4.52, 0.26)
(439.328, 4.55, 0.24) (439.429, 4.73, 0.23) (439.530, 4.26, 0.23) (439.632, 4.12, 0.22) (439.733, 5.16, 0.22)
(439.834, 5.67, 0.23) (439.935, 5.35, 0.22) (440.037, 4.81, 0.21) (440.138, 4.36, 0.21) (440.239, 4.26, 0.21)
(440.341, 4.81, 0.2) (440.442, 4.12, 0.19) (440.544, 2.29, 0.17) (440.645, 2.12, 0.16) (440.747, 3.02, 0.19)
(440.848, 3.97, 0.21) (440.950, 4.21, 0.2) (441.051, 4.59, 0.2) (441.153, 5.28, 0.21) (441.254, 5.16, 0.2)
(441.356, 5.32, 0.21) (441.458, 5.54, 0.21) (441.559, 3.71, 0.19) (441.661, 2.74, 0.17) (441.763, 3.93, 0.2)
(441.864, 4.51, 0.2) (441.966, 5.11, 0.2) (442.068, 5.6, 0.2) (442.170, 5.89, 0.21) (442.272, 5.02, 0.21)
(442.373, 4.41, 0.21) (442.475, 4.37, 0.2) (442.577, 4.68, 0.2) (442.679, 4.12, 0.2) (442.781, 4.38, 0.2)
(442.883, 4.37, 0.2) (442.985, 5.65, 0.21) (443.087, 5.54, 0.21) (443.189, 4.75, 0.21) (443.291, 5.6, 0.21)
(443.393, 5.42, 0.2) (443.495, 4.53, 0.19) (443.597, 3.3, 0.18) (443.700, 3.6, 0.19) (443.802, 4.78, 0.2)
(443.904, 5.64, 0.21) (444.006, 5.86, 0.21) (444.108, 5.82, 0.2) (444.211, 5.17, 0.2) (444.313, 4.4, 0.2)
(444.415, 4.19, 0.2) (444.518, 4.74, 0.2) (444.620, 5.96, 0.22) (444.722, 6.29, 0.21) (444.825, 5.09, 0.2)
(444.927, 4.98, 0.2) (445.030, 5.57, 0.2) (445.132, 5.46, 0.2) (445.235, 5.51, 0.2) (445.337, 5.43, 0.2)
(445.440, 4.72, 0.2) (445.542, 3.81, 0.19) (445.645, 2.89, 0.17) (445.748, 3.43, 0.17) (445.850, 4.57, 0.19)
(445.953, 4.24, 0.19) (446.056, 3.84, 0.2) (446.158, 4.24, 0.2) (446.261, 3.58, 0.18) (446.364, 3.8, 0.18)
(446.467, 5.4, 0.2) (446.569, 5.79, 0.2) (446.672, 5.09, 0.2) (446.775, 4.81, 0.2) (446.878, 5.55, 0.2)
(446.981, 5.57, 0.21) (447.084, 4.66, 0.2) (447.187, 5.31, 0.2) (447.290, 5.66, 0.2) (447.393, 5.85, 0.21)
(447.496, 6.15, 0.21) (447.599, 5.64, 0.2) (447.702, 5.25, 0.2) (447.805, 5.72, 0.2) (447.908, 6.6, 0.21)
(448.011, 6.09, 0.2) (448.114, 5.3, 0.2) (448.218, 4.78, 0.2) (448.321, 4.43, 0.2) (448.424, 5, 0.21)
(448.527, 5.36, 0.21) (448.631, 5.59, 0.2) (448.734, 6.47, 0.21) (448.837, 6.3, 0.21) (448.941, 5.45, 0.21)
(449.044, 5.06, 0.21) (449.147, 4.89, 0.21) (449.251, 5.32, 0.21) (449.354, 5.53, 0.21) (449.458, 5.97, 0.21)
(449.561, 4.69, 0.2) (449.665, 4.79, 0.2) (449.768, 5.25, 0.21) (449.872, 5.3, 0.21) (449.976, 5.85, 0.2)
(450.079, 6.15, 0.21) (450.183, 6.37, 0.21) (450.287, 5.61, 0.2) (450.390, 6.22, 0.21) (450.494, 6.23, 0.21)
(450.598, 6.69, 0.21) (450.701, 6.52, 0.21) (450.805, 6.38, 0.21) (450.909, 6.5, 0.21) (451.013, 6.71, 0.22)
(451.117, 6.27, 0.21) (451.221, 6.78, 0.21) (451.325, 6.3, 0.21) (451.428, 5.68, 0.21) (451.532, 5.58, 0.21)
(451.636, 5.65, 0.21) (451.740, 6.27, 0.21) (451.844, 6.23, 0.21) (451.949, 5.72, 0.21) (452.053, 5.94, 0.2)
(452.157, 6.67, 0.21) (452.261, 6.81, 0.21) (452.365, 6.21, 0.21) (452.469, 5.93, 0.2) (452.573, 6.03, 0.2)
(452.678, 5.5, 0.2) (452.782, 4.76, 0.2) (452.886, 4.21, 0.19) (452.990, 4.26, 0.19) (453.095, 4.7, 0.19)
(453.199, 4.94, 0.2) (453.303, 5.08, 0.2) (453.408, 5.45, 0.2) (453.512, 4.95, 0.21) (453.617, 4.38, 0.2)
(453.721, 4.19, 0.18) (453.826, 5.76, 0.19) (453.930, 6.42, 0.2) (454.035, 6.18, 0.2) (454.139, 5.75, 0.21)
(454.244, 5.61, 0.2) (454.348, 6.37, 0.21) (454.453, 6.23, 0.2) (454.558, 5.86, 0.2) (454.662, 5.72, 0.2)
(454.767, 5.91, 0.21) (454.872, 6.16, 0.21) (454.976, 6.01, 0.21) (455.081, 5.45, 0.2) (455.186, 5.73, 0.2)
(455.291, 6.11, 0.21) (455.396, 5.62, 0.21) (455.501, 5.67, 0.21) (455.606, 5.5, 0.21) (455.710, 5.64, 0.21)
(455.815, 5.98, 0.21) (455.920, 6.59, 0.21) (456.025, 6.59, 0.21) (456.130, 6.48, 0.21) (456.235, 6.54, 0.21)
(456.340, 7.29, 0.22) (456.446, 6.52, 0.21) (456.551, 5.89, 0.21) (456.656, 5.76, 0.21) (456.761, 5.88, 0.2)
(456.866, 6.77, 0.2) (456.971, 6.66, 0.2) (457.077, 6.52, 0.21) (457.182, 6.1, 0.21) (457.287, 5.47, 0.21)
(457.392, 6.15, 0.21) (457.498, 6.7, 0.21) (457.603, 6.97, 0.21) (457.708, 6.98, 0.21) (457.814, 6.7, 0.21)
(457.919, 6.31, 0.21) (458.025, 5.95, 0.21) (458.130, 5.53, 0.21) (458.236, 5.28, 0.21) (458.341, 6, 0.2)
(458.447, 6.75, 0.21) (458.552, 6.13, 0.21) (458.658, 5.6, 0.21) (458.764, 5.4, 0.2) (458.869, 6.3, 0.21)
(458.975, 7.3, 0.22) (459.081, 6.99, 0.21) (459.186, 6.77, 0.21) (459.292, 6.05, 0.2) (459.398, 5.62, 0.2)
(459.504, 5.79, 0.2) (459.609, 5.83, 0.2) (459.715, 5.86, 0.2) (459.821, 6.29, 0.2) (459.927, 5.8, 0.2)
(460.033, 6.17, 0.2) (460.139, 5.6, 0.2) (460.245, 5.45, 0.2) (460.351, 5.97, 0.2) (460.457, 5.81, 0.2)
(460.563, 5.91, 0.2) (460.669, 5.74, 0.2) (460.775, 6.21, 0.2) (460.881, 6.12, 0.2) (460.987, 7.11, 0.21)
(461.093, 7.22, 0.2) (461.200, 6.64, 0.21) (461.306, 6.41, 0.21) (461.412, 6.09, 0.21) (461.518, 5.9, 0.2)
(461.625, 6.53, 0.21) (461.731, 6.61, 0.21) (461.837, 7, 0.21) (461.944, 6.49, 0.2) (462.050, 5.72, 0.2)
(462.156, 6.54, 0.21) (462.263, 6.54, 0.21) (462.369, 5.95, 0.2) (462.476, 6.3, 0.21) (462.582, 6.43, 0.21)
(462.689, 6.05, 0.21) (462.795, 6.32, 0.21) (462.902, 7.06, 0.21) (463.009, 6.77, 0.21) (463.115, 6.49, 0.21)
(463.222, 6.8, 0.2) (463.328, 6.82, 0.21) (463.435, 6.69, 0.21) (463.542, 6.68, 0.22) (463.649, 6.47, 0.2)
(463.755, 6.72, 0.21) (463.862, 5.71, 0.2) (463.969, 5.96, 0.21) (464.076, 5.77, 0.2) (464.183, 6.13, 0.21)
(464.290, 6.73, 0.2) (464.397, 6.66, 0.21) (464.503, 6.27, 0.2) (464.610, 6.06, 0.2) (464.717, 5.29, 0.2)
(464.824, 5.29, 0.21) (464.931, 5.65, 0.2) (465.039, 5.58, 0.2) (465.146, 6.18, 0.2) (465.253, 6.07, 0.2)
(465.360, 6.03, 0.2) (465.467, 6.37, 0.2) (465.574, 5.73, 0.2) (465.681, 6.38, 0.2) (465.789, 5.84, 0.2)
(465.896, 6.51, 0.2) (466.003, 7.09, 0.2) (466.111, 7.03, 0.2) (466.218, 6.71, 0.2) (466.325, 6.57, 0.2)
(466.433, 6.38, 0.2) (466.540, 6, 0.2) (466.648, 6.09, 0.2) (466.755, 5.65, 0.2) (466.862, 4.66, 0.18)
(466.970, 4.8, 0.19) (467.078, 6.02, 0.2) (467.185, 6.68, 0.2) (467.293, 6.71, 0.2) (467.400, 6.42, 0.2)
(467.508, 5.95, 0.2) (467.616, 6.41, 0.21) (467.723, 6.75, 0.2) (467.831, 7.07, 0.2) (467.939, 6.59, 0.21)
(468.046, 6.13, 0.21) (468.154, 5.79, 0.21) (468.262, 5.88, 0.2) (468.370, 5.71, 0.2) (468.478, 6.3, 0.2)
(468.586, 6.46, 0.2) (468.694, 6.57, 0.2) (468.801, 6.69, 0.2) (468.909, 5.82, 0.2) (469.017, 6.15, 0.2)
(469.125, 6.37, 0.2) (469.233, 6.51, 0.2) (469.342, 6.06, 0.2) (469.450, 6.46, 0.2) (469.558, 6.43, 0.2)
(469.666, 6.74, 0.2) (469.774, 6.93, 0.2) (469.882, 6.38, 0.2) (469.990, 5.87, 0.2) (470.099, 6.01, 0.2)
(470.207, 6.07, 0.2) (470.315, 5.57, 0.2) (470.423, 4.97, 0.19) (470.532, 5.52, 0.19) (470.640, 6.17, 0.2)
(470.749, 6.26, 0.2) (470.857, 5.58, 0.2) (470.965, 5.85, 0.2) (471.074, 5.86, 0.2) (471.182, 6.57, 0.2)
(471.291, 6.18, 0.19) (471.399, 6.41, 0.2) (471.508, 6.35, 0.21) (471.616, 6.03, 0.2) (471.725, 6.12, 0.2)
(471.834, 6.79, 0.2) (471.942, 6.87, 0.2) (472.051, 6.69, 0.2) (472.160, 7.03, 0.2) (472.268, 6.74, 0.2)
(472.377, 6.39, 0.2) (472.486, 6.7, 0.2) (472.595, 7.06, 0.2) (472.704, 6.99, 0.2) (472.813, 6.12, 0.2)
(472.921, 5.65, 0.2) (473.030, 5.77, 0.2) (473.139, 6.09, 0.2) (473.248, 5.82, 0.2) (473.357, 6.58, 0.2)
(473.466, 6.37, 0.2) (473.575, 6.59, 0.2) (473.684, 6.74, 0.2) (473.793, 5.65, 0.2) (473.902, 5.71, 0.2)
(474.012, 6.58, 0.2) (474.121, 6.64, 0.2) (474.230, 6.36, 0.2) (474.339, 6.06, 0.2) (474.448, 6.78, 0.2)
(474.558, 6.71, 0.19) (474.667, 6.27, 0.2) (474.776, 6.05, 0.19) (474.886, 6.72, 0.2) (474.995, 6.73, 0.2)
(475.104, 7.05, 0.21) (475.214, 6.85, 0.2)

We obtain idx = 1.58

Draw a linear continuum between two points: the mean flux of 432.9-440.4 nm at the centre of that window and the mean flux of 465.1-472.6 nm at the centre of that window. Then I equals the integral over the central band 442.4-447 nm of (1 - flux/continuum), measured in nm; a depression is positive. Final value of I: 0.12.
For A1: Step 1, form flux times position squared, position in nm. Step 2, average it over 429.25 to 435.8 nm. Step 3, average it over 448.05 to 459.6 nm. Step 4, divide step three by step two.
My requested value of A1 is 1.7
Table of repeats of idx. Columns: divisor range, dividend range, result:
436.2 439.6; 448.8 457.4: 1.37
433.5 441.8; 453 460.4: 1.36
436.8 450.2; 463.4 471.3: 1.30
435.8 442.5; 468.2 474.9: 1.43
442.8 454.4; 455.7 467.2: 1.16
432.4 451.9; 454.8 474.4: 1.29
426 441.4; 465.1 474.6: 1.60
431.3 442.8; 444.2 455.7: 1.25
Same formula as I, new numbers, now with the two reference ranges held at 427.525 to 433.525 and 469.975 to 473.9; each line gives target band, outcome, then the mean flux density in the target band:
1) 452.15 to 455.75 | -0.393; 5.58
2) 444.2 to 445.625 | -0.197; 5.04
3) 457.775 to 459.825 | -0.293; 6.12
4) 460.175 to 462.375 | -0.307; 6.29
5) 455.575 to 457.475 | -0.386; 6.26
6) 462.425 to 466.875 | -0.401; 6.25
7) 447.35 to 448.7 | -0.260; 5.53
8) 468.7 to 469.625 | -0.045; 6.33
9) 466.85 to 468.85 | -0.090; 6.22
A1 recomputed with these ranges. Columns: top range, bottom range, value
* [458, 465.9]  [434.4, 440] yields 1.56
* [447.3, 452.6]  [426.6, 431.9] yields 2.03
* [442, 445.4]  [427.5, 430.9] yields 1.74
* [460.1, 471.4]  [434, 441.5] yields 1.60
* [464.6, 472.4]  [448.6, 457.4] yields 1.13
